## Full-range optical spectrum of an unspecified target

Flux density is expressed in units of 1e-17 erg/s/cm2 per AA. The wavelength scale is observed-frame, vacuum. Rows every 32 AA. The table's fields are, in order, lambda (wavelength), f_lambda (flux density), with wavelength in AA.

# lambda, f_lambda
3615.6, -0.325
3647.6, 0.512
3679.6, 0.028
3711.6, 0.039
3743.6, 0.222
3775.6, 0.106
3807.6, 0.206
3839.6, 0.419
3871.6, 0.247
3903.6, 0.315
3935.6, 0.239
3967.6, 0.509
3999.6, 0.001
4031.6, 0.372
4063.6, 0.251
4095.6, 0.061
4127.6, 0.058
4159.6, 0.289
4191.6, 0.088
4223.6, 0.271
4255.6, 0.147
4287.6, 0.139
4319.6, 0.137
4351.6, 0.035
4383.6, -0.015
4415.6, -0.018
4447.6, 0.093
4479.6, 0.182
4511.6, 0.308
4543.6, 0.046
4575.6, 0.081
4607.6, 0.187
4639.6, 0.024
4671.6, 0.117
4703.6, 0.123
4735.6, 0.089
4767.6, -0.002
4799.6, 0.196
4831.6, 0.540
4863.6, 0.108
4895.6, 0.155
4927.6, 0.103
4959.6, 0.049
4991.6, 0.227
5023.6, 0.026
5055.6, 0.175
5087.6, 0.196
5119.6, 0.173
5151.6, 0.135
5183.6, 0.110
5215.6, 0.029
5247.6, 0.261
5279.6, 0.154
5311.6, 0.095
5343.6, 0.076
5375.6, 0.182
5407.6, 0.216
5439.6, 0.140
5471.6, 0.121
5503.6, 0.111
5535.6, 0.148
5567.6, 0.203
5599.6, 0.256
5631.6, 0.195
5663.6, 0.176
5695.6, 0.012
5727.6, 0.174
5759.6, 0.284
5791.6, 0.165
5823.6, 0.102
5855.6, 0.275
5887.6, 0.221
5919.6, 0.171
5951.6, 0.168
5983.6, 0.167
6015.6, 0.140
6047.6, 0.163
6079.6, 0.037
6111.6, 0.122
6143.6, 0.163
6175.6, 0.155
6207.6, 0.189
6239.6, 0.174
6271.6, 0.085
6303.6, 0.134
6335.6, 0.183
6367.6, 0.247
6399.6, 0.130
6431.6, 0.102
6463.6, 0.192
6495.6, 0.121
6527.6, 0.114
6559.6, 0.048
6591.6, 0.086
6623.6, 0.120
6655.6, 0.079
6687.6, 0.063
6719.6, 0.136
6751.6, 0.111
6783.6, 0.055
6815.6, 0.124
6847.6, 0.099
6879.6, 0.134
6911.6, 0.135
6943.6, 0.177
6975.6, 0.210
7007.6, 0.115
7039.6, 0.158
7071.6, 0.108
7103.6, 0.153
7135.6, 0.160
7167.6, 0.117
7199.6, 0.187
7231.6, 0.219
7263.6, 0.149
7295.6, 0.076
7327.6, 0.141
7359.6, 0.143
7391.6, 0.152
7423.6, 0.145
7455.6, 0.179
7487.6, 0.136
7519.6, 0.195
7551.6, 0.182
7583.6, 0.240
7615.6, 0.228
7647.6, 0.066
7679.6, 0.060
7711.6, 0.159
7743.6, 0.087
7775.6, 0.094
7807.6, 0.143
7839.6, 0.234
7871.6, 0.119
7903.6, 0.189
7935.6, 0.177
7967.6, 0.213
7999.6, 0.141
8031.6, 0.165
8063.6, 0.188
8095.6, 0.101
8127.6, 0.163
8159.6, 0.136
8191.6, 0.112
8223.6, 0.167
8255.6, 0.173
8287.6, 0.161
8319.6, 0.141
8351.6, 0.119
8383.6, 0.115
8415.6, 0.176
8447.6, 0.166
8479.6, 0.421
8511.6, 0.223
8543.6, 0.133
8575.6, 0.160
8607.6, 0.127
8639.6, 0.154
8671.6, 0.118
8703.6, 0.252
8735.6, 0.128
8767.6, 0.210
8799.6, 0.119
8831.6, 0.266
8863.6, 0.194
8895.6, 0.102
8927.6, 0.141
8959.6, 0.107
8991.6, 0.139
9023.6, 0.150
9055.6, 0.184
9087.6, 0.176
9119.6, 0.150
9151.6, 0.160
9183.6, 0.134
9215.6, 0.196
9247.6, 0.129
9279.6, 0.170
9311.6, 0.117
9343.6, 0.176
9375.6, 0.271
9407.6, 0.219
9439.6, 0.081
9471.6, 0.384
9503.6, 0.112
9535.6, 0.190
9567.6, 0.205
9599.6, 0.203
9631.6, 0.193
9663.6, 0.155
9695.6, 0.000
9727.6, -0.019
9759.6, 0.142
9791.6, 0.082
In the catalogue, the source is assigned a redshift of 0.294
